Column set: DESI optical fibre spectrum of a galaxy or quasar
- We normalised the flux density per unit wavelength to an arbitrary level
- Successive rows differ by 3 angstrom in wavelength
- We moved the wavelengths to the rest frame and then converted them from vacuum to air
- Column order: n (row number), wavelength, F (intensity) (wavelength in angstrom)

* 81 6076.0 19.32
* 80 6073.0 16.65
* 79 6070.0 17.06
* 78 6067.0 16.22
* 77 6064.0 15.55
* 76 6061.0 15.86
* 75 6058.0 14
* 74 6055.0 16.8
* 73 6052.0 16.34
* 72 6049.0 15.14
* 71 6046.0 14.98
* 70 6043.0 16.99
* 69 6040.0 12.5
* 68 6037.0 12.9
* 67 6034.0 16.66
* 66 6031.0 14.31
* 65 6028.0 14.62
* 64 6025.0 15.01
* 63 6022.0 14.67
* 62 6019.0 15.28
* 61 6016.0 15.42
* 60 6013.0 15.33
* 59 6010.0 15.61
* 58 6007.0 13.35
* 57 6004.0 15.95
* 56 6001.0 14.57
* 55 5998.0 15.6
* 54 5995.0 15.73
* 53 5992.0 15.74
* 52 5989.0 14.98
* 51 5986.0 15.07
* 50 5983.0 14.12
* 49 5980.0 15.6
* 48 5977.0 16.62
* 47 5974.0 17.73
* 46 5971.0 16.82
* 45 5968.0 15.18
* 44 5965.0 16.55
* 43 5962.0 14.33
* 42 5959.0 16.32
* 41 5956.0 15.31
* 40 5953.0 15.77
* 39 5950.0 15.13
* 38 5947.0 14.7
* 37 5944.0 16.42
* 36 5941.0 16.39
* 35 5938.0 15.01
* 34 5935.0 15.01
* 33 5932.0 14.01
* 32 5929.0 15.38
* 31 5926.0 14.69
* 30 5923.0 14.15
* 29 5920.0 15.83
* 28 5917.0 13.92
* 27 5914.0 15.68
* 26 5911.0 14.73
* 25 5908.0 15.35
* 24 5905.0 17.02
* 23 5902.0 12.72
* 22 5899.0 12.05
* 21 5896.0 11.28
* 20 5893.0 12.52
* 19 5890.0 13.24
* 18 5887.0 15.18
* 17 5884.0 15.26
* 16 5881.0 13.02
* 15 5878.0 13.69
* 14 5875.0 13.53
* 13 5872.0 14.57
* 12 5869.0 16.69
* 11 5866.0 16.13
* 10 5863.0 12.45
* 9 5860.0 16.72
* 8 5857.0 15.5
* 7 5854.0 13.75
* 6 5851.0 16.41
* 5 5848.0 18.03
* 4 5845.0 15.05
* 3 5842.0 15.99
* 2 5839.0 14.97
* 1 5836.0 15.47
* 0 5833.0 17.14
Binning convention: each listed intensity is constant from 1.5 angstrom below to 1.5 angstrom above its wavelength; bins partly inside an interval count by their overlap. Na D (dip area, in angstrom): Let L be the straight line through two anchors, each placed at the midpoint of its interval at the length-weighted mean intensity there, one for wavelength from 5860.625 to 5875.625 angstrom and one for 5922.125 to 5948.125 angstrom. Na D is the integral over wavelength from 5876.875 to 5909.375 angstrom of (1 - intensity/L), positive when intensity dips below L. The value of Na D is 2.6 angstrom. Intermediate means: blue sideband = 14.9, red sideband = 15.1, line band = 13.8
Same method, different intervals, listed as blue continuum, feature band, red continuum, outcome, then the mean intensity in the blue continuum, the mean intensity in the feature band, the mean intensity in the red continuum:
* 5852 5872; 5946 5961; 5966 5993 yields 0.21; 15.2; 15.4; 15.8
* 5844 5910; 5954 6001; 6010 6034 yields -2.36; 14.6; 15.7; 15.1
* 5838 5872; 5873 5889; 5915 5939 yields 1.21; 15.6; 14.1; 14.8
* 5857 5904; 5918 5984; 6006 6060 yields -4.64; 14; 15.5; 15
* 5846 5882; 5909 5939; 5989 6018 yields 0.59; 15.1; 14.8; 15.2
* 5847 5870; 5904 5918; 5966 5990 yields 0.34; 15.6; 15.3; 15.8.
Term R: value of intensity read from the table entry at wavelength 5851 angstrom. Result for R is 16.41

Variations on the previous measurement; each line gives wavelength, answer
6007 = 13.35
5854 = 13.75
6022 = 14.67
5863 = 12.45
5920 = 15.83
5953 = 15.77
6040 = 12.5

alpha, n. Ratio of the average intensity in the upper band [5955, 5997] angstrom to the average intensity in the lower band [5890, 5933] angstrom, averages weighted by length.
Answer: 1.11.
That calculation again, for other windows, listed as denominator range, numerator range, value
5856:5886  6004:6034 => 1.02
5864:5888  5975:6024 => 1.04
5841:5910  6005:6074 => 1.05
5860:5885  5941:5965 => 1.07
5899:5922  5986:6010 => 1.02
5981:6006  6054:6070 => 1.04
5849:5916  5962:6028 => 1.07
